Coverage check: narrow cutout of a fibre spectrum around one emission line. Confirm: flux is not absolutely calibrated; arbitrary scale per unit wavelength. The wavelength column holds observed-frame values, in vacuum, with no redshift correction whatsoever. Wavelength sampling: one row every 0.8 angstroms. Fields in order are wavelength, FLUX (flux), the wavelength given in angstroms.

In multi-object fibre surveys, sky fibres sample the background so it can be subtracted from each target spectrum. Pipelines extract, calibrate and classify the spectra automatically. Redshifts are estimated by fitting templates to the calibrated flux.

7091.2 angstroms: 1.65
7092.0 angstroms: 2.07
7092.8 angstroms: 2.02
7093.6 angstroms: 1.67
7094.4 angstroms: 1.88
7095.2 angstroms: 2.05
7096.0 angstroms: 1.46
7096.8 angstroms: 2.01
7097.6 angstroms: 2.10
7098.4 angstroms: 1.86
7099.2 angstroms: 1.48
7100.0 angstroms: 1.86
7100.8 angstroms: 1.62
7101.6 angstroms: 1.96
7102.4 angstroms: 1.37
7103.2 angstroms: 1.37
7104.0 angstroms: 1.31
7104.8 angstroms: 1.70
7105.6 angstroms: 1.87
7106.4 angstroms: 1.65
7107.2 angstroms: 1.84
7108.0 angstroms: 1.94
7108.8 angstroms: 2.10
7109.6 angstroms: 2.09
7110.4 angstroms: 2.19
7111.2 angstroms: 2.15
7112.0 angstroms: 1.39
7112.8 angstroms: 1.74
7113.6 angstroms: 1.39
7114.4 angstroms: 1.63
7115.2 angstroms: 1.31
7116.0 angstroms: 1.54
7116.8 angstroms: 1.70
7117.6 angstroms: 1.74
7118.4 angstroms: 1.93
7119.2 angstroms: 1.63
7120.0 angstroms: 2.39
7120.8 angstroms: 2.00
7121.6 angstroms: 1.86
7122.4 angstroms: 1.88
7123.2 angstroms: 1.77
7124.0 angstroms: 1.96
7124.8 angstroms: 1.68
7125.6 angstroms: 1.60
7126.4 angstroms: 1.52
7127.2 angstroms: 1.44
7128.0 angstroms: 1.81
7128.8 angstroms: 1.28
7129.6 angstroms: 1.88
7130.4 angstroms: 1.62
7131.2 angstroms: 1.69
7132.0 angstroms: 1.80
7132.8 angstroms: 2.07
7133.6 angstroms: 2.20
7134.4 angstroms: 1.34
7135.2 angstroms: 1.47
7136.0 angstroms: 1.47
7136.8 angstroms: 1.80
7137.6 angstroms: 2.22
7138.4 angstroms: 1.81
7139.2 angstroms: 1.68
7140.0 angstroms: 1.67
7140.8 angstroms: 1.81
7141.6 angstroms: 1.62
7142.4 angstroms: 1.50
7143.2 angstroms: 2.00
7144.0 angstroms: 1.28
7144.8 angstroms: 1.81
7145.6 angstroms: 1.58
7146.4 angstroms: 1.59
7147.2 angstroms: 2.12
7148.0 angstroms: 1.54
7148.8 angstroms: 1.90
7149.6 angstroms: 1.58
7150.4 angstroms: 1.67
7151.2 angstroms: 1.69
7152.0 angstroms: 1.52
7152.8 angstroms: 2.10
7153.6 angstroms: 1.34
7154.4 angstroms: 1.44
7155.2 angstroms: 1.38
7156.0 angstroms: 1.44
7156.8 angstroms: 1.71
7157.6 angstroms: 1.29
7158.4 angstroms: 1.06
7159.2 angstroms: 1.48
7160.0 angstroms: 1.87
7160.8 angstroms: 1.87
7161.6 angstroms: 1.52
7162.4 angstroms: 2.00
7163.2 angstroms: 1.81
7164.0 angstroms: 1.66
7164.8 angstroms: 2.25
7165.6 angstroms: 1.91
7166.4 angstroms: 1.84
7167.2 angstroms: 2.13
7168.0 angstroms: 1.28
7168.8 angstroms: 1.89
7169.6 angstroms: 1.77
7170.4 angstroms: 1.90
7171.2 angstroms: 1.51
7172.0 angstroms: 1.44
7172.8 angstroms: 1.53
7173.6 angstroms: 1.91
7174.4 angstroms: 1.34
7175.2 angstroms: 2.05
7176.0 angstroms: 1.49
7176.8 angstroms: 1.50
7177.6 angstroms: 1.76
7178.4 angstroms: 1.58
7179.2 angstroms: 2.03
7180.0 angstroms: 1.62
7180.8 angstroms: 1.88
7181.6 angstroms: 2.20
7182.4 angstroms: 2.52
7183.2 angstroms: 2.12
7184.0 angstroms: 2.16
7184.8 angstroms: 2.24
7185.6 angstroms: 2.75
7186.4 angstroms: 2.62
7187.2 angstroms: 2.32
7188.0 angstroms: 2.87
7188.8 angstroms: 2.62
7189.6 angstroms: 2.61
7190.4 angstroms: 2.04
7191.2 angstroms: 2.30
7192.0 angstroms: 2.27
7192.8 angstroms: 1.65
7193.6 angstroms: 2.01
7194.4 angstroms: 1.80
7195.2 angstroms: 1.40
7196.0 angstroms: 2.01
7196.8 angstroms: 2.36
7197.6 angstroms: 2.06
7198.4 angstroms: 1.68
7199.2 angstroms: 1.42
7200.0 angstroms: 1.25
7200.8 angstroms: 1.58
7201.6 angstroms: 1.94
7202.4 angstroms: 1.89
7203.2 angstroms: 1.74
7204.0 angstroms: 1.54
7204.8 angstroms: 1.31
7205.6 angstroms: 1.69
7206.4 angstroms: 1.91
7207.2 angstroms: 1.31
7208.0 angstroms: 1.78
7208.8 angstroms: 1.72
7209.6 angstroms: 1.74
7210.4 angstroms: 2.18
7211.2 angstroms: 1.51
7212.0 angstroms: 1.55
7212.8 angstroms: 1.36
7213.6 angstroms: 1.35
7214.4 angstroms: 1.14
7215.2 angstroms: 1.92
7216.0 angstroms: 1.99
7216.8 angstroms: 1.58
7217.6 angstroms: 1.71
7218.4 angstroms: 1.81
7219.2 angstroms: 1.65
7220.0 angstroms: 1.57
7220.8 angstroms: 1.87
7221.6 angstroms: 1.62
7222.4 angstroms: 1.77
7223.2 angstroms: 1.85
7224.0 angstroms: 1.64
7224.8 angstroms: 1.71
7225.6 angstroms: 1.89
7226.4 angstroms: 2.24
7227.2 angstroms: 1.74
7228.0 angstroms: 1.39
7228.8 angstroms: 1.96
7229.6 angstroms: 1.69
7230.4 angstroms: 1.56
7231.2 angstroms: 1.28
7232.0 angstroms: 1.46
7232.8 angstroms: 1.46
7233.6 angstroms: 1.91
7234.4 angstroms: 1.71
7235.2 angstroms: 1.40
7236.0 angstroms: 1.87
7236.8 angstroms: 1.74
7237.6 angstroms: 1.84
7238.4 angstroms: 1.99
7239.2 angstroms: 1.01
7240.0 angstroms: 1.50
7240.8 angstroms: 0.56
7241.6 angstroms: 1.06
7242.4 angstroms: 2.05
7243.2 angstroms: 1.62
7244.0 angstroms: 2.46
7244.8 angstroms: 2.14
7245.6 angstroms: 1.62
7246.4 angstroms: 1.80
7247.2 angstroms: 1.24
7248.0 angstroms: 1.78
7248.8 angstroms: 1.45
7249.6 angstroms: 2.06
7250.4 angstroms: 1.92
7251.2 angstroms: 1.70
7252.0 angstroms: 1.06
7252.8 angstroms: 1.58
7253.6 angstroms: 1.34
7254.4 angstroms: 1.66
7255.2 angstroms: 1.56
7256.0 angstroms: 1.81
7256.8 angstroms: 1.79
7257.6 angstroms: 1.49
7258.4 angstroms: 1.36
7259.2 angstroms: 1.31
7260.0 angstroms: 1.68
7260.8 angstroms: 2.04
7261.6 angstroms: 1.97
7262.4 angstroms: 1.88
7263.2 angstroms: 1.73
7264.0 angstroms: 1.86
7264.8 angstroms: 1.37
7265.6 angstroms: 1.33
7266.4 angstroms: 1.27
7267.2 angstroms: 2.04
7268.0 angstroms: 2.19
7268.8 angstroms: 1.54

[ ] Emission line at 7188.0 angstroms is [O III]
